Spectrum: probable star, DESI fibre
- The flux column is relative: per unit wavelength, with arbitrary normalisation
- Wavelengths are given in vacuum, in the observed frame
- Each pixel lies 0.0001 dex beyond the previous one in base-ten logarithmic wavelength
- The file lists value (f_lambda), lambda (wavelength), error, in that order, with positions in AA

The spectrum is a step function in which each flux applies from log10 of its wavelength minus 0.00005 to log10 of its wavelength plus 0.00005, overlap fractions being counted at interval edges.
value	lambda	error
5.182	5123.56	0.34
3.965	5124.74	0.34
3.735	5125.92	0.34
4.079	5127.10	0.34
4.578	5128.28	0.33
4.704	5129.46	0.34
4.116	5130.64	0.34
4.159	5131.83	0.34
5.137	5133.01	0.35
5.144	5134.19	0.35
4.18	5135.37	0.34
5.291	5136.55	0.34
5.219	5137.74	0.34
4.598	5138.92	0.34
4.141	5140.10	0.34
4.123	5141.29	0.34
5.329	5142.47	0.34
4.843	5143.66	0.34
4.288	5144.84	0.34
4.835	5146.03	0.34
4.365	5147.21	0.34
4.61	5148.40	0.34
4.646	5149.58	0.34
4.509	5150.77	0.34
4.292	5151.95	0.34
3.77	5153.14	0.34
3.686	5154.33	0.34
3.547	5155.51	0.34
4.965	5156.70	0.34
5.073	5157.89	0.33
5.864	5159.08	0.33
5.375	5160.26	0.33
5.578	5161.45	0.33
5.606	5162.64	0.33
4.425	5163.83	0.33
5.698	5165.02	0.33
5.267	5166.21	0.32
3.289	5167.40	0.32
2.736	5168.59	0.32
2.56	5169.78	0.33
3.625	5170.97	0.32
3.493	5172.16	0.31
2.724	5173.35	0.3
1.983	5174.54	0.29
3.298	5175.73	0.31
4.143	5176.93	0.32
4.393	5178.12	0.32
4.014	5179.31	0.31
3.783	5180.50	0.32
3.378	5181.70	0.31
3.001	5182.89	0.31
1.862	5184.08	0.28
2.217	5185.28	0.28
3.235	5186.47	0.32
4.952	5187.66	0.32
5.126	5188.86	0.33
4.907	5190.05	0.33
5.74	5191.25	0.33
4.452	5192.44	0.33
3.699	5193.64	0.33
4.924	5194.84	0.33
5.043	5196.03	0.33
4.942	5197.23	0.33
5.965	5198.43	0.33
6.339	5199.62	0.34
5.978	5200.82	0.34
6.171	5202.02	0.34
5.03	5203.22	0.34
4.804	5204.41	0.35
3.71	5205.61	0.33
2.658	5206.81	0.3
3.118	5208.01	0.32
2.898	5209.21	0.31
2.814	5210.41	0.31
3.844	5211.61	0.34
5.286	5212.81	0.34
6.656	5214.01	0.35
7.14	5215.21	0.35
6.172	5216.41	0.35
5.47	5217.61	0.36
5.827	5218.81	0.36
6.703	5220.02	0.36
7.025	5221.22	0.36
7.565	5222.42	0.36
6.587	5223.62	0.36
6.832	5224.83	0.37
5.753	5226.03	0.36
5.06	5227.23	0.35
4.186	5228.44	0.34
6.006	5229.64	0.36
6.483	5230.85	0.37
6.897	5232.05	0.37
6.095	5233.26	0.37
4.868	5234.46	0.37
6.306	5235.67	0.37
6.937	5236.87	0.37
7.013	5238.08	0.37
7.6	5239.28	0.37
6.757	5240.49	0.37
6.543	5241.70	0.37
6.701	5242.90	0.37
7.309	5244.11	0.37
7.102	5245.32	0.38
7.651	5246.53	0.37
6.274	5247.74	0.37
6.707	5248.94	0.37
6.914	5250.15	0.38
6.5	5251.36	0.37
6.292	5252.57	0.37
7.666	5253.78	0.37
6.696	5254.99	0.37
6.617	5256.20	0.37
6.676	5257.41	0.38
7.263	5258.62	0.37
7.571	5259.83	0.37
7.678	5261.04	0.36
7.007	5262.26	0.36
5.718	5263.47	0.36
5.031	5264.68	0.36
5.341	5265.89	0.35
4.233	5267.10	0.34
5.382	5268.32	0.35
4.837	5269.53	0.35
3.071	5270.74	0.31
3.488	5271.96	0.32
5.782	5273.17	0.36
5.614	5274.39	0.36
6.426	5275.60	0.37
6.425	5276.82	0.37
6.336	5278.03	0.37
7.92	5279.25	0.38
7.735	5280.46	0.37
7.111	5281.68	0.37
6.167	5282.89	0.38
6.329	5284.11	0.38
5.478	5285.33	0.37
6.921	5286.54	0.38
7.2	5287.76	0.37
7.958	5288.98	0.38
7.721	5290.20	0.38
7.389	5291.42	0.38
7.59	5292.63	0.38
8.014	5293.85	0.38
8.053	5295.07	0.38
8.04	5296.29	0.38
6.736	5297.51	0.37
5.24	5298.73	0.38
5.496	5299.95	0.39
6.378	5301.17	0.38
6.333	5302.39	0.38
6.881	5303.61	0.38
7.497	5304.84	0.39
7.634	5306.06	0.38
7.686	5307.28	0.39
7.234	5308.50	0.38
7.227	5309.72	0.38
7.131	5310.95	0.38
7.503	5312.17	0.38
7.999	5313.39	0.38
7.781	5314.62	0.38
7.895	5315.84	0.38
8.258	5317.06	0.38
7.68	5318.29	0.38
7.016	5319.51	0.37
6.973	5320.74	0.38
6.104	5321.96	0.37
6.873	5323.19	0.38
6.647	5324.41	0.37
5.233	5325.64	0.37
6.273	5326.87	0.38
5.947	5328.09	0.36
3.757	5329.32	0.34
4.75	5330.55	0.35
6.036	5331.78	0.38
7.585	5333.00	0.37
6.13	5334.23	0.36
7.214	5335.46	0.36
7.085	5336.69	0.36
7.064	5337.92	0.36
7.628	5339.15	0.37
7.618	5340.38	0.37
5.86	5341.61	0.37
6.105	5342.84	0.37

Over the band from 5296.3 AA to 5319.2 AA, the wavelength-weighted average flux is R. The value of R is 7.17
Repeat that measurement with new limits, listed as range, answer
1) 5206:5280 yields 6.02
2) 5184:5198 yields 4.37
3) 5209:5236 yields 5.8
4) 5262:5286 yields 5.76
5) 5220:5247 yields 6.51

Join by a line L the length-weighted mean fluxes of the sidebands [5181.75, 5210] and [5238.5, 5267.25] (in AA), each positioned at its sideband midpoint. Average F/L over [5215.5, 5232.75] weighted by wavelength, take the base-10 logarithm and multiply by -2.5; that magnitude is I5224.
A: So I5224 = -0.13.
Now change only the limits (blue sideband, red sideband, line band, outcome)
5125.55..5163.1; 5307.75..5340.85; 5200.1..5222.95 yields 0.05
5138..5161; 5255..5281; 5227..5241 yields -0.11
